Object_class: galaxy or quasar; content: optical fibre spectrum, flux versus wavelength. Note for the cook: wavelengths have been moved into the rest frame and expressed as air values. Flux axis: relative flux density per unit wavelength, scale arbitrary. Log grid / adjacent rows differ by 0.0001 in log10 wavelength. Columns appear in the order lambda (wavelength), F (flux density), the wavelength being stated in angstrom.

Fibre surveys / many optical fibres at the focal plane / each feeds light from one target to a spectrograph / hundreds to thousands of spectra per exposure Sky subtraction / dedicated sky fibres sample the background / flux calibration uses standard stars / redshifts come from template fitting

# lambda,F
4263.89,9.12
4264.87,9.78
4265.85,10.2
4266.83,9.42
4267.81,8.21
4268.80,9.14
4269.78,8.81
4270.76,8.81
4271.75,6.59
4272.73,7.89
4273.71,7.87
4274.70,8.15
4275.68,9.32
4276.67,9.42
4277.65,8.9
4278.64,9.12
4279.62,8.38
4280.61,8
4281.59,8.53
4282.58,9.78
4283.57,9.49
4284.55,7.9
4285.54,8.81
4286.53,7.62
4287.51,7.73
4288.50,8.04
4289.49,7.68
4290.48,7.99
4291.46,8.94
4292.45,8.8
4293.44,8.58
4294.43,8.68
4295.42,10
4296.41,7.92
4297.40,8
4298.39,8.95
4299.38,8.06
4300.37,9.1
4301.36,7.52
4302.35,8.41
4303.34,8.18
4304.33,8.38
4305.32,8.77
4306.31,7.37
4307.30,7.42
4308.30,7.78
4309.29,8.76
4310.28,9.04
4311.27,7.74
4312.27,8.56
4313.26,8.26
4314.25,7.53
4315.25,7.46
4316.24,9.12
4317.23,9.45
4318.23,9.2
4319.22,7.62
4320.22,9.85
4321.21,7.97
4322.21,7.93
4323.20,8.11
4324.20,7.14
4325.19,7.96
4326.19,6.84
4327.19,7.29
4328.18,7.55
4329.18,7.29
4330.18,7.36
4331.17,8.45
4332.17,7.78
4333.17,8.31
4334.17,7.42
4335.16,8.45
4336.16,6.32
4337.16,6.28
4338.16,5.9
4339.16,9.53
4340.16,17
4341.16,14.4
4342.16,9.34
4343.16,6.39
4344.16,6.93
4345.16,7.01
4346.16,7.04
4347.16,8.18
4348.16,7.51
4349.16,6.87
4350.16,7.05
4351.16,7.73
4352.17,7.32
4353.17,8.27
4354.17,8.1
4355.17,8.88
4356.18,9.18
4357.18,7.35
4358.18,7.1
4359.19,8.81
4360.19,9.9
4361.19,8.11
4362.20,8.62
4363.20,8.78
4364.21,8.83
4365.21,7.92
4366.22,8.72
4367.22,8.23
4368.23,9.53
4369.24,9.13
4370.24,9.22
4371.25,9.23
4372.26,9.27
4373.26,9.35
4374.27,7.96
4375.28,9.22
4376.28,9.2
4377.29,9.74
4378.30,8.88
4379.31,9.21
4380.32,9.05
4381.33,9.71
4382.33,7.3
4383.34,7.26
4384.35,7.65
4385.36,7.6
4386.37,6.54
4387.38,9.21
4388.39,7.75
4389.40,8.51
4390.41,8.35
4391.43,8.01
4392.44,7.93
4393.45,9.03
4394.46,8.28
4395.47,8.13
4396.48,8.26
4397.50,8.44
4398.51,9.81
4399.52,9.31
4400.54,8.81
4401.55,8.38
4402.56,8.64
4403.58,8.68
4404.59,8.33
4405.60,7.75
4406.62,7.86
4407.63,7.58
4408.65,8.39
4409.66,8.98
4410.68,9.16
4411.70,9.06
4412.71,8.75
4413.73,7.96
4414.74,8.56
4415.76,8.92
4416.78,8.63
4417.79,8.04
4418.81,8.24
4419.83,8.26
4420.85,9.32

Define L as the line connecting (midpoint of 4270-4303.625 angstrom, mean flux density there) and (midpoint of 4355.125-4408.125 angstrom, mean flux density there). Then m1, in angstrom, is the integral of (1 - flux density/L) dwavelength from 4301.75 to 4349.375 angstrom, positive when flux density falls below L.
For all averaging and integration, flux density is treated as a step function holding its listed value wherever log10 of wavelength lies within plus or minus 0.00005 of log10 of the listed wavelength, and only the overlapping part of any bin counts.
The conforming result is 1.6 angstrom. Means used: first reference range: 8.45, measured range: 8.2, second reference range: 8.54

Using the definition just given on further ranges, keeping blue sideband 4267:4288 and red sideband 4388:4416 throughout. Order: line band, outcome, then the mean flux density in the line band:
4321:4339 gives 2.1 angstrom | 7.49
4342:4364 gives 1.5 angstrom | 7.92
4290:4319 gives 0.3 angstrom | 8.41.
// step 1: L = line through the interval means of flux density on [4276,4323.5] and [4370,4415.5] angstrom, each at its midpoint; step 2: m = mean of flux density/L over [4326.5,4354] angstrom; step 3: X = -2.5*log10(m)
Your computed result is 0.050 mag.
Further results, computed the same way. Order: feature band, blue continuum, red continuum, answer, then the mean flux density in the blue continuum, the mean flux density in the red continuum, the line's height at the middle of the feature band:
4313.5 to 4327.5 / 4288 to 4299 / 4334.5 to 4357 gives 0.039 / 8.5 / 8.33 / 8.41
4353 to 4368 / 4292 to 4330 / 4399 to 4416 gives -0.013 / 8.22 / 8.53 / 8.38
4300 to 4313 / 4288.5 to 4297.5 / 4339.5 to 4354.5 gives 0.040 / 8.5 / 8.62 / 8.53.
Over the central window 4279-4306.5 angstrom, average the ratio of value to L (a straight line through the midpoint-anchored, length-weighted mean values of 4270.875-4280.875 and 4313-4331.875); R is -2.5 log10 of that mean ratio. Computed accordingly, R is -0.023 mag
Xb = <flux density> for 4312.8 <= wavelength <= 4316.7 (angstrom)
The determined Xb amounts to 8.08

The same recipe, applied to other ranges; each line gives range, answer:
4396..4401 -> 8.91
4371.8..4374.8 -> 8.86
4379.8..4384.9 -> 8.2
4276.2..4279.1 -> 9.14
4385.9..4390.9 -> 8.08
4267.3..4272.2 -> 8.32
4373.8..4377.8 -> 9.04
